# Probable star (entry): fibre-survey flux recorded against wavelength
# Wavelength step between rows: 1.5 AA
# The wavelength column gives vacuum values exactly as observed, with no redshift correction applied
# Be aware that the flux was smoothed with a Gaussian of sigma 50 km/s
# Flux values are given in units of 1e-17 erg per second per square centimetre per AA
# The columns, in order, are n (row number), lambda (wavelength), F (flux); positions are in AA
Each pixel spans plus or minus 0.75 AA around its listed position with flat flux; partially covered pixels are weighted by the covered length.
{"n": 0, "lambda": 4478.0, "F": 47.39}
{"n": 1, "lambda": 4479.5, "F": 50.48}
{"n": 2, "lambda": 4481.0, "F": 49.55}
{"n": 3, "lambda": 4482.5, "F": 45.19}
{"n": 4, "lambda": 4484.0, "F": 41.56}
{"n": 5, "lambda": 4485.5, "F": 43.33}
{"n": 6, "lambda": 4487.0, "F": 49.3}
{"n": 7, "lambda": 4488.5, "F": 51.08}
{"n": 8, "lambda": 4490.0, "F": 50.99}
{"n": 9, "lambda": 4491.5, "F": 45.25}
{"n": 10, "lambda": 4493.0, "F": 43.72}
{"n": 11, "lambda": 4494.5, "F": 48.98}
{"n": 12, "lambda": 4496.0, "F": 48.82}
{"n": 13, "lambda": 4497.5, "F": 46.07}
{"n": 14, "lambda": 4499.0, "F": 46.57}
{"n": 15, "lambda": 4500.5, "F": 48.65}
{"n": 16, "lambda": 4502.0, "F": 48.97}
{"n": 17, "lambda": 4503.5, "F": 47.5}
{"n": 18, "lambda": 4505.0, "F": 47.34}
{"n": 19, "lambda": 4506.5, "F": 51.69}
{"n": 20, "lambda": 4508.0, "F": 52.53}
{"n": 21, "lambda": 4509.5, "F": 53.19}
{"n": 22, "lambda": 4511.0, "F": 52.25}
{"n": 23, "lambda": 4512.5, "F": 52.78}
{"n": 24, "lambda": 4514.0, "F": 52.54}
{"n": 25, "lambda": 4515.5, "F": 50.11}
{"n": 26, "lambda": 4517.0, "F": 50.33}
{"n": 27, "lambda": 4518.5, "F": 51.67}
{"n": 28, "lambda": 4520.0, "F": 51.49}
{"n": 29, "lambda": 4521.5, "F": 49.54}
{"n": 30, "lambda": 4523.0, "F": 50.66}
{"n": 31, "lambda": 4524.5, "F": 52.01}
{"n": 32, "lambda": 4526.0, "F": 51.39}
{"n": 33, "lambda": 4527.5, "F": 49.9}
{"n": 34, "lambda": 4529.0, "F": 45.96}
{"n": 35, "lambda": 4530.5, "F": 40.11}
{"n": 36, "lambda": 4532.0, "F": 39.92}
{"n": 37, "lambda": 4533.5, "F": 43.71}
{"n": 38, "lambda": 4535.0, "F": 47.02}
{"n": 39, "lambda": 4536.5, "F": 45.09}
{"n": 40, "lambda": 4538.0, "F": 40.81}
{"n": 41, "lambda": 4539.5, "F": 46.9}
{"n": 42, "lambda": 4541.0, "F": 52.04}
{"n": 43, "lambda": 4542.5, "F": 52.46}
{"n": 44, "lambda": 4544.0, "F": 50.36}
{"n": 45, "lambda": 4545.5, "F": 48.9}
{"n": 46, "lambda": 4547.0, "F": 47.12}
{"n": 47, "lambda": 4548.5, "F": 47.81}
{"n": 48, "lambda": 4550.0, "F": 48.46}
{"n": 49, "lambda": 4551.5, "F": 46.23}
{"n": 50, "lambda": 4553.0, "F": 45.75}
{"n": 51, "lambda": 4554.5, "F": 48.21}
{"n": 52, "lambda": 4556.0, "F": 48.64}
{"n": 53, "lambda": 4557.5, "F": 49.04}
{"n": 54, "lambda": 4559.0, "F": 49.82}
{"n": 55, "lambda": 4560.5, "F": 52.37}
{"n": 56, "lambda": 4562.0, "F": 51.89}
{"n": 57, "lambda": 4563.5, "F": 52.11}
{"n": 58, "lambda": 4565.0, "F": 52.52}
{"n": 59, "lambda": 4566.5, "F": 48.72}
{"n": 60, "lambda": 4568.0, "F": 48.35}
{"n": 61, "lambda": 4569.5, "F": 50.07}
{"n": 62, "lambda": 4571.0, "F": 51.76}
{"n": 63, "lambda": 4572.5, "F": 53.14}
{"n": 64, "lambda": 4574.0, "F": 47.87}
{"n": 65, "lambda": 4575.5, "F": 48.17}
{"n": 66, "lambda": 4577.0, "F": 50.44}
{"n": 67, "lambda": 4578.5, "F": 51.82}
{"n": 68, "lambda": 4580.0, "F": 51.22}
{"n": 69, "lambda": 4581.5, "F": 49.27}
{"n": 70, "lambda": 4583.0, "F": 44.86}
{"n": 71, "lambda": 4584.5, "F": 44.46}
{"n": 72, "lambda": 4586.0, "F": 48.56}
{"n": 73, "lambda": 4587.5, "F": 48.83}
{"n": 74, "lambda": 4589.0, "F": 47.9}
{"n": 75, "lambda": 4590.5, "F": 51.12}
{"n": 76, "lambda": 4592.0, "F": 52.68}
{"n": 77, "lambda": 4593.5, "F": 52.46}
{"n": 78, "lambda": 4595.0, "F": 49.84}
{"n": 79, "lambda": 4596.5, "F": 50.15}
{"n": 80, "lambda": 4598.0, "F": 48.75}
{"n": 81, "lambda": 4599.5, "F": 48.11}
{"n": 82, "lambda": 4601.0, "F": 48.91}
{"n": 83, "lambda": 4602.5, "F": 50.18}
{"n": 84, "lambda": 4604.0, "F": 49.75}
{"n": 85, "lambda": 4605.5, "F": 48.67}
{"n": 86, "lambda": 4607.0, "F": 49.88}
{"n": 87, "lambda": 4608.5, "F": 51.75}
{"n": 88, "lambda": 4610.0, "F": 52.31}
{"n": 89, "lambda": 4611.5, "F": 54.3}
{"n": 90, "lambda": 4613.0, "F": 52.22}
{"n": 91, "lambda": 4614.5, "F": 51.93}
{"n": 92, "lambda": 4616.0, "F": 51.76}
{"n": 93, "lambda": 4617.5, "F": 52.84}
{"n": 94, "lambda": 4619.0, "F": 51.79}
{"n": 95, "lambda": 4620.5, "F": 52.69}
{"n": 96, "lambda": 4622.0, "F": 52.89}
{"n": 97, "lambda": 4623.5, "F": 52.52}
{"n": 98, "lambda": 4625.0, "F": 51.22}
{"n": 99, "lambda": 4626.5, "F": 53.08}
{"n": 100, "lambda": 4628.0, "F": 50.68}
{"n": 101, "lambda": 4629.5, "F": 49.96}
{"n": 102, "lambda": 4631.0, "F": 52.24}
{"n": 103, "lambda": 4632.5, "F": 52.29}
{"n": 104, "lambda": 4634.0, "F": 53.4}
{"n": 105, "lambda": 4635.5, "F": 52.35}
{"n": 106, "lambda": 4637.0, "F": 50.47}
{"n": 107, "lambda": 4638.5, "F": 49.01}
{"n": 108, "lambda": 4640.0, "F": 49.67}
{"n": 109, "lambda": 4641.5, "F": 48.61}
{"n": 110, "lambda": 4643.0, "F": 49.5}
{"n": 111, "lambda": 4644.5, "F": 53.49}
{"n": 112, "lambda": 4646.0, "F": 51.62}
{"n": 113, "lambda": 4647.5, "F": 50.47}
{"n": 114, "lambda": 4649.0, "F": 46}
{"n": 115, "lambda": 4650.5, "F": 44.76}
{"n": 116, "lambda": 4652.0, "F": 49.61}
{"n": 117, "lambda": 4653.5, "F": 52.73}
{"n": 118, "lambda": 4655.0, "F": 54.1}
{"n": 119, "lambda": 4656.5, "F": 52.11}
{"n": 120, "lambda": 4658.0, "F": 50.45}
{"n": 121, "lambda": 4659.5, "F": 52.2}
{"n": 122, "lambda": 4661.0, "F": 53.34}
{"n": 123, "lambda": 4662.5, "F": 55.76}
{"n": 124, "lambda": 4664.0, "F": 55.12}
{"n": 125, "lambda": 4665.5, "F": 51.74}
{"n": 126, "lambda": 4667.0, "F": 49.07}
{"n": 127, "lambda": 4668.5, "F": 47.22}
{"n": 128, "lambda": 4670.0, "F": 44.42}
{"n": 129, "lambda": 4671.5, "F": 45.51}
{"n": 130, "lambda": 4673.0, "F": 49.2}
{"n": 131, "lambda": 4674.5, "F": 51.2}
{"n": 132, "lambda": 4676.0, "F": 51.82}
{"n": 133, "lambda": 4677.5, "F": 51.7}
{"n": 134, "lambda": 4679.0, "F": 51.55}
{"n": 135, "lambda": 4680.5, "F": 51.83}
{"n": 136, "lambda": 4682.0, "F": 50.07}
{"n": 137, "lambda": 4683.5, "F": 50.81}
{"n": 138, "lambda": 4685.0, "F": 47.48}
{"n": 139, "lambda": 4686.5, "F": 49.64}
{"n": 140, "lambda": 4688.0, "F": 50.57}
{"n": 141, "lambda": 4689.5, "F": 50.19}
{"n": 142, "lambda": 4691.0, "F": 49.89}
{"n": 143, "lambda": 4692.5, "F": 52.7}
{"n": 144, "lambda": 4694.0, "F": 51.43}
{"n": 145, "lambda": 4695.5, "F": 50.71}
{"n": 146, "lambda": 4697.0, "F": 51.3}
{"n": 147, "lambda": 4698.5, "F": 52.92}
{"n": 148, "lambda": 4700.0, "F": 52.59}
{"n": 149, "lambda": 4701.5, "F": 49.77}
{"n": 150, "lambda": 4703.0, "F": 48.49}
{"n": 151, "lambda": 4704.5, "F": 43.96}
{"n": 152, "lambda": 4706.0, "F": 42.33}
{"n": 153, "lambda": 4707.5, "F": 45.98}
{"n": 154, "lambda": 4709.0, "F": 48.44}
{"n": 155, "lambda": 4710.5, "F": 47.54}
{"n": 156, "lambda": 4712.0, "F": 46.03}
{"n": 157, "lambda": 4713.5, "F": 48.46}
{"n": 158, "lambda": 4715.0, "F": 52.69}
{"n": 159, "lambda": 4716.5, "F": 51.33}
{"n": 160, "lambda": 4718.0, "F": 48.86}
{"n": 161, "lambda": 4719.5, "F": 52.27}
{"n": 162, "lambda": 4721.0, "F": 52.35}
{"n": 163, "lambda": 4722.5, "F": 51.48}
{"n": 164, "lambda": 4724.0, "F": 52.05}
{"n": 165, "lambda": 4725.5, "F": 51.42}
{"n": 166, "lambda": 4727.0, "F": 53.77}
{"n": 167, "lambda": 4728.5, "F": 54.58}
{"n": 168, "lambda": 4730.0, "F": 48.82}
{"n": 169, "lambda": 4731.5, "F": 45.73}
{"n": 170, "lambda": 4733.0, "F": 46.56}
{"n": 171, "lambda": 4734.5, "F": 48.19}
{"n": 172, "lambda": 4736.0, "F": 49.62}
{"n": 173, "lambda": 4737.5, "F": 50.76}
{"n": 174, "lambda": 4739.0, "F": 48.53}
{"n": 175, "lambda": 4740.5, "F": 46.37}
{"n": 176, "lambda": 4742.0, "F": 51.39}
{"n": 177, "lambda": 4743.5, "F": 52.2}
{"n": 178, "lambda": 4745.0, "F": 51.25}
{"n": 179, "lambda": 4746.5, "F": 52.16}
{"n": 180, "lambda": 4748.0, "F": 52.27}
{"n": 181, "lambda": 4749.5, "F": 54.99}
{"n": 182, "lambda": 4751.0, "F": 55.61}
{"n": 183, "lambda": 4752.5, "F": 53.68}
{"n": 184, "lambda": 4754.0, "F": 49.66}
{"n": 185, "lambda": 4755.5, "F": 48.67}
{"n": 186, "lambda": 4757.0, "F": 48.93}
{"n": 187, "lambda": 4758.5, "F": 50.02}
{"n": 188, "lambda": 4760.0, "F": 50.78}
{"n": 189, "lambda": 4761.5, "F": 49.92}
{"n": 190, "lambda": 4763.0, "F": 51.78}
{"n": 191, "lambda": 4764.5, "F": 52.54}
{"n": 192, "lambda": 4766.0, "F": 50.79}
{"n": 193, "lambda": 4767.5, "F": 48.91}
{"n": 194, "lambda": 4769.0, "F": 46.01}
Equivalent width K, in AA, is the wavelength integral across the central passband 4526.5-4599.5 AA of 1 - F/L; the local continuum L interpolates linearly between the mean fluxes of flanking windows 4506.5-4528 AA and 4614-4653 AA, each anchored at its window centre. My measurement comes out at 3.8 AA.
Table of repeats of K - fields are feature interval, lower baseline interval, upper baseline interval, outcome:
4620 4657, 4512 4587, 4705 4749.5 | -1.24 AA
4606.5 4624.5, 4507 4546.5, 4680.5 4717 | -1.11 AA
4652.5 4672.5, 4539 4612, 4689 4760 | -0.41 AA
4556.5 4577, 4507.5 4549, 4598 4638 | -0.20 AA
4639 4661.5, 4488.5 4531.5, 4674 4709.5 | -0.35 AA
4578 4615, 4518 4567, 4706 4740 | -0.90 AA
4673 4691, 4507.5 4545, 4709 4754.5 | -0.10 AA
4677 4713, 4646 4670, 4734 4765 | 0.97 AA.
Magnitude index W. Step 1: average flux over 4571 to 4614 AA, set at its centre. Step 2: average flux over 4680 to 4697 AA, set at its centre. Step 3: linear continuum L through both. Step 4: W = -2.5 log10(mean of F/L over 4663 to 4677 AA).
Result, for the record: 0.017 mag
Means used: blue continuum 50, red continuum 50.5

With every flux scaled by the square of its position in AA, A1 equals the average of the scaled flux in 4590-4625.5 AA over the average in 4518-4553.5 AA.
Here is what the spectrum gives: 1.11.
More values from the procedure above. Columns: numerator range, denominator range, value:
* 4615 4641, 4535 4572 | 1.09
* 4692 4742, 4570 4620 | 1.04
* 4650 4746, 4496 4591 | 1.09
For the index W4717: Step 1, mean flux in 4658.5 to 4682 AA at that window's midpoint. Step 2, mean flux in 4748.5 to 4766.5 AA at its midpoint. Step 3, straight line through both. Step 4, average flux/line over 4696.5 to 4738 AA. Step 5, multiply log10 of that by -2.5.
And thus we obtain 0.03 mag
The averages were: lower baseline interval 50.8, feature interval 49.6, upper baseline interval 51.5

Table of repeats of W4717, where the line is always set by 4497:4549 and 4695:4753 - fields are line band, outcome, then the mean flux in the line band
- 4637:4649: -0.01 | 50.1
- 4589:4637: -0.04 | 51.3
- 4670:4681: 0.00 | 50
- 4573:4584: 0.00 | 49.1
